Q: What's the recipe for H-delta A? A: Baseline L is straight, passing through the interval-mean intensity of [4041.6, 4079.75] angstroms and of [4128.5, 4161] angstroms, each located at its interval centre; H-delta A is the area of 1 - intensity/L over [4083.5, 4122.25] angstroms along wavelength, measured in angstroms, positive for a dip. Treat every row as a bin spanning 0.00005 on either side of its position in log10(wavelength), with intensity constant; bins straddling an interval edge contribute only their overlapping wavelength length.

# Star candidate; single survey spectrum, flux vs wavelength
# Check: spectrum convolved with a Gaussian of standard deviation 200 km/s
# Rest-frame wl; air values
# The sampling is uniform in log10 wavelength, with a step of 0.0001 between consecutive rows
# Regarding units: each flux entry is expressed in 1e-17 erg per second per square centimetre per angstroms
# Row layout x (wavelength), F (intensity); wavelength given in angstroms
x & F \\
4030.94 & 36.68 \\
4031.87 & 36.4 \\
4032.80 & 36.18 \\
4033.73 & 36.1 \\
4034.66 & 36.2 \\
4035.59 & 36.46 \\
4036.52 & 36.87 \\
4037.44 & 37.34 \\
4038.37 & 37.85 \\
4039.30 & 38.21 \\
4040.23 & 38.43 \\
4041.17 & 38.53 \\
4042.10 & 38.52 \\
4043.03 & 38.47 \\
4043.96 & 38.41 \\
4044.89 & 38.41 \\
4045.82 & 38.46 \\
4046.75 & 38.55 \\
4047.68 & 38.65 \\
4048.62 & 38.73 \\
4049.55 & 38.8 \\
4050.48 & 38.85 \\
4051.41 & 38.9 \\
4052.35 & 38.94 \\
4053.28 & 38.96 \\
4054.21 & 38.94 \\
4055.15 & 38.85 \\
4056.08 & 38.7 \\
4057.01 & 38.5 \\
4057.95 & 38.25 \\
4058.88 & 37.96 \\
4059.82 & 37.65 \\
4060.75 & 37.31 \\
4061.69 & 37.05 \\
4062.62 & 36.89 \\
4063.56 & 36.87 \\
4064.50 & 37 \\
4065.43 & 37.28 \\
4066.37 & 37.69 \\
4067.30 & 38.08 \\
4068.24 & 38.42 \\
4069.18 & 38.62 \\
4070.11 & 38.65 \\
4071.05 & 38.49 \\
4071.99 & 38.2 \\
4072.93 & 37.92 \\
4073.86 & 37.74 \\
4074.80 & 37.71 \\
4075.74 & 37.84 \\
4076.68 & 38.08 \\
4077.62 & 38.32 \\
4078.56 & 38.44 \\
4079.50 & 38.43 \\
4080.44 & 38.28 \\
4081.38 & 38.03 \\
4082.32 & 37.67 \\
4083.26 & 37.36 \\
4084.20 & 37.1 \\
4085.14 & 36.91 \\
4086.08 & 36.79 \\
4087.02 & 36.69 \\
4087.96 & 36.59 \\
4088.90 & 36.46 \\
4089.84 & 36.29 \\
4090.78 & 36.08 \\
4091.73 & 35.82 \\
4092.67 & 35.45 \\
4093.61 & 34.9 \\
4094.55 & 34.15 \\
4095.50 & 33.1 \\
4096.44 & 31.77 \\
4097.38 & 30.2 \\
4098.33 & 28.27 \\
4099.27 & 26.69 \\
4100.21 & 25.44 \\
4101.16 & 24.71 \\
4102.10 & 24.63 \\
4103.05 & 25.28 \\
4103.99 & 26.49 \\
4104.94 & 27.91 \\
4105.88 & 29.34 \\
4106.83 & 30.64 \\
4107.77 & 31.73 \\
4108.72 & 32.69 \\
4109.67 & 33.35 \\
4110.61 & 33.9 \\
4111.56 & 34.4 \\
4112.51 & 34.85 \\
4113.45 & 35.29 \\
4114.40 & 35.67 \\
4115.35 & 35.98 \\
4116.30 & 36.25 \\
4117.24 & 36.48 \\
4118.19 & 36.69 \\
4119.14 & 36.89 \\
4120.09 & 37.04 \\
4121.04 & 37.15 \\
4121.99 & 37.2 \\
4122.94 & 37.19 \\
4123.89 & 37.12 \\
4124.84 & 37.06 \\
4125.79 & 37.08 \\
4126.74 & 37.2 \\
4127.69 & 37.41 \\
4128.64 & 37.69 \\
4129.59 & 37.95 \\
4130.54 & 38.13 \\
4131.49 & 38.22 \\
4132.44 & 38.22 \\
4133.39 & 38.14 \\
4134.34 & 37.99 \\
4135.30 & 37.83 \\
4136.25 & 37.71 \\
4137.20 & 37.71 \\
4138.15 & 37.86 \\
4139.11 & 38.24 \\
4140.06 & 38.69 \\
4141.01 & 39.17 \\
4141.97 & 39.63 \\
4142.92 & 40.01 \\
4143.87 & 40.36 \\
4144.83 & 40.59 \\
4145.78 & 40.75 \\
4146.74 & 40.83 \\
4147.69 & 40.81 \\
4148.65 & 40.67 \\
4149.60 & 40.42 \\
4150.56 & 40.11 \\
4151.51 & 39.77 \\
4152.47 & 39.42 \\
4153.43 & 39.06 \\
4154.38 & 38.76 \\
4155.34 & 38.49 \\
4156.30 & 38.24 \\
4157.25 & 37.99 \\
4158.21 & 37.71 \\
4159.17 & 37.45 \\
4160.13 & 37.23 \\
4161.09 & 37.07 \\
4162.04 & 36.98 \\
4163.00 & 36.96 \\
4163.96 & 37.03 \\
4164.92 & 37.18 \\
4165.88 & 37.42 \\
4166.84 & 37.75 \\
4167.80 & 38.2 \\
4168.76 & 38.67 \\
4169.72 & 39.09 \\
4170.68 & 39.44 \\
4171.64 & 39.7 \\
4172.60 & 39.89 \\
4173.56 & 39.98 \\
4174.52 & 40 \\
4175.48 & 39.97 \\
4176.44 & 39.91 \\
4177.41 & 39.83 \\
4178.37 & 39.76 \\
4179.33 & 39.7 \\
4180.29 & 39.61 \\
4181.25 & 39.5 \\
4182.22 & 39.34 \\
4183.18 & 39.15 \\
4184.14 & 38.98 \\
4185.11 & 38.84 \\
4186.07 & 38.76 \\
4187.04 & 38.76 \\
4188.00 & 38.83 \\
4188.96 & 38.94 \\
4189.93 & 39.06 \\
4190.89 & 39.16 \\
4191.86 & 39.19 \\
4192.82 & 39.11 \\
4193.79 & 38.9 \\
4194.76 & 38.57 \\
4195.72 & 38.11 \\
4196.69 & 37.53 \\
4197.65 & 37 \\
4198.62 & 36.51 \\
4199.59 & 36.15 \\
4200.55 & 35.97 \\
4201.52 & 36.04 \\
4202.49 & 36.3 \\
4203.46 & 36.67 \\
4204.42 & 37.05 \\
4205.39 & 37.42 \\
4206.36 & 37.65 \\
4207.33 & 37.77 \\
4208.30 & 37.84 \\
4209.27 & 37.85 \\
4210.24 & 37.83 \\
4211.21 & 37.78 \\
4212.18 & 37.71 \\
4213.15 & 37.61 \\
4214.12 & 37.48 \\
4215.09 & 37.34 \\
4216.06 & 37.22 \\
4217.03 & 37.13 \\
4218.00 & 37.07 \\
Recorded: 5.32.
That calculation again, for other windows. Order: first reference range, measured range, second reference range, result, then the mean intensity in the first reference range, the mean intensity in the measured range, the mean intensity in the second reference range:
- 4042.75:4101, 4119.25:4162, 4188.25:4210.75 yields -1.3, 36.8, 38.5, 37.7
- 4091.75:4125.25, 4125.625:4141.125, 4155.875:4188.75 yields -1.3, 32.8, 38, 38.7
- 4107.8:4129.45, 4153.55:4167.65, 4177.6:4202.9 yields -0.1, 36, 37.6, 38.4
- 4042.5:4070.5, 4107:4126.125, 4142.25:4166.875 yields 1.5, 38.2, 35.6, 38.8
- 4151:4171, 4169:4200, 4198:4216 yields -1.1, 38.1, 39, 37.2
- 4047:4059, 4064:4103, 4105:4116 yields 0.5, 38.7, 35.4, 33.3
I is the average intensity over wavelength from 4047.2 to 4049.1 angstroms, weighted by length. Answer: 38.6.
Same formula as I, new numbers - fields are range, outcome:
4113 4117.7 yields 35.9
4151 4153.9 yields 39.4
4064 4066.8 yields 37.3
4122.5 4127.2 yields 37.1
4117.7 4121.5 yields 36.9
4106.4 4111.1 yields 32.5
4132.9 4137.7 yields 37.9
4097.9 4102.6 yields 25.9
